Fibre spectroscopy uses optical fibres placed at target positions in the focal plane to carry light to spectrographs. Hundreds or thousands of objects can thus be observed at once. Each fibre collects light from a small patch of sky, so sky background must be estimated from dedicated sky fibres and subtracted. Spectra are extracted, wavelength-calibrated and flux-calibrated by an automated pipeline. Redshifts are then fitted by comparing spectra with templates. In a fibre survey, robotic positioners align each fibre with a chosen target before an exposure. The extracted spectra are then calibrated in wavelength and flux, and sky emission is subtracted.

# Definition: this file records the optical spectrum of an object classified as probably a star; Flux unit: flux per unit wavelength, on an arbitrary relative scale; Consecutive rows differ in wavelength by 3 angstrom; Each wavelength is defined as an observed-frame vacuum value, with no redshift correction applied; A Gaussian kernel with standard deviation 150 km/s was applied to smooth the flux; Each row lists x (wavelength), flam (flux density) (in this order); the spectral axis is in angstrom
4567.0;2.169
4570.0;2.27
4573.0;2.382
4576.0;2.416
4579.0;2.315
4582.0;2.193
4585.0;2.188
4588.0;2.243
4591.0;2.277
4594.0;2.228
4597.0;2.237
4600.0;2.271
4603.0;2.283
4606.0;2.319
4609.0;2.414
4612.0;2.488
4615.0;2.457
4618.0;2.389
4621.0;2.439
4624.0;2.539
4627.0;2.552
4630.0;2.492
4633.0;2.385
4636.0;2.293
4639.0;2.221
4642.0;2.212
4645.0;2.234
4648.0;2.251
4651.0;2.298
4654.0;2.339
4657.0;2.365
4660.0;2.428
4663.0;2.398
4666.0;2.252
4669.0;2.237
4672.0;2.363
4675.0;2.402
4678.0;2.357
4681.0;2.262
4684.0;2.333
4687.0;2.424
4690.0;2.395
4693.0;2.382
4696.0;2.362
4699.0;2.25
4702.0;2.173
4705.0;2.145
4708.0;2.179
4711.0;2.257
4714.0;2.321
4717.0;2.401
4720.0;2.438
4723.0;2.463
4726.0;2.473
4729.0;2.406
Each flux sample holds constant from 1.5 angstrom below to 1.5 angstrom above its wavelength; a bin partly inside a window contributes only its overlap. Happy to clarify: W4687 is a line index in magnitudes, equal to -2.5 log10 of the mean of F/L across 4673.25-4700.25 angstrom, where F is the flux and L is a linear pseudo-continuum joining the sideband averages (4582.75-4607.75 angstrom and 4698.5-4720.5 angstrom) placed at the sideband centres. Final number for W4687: -0.04 mag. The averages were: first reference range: 2.26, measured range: 2.35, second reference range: 2.26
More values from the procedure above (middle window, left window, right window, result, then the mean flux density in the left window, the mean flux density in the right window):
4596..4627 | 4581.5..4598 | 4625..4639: -0.03 mag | 2.23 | 2.41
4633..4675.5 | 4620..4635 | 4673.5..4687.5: 0.05 mag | 2.48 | 2.35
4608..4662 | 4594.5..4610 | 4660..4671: -0.03 mag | 2.3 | 2.32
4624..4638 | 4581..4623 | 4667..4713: -0.06 mag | 2.32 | 2.3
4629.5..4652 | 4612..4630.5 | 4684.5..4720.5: 0.07 mag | 2.48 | 2.31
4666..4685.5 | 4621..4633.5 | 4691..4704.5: 0.01 mag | 2.49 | 2.28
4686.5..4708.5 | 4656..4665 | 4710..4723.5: 0.04 mag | 2.39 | 2.37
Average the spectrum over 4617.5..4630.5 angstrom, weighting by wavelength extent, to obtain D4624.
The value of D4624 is 2.49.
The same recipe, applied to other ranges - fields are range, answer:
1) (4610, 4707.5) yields 2.35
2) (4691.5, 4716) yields 2.26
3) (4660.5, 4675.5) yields 2.33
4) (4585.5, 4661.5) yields 2.34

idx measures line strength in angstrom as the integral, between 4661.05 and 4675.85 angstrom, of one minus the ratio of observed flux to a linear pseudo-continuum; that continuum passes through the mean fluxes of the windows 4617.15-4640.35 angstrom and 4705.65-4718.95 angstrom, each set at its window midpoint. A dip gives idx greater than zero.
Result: 0.1 angstrom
